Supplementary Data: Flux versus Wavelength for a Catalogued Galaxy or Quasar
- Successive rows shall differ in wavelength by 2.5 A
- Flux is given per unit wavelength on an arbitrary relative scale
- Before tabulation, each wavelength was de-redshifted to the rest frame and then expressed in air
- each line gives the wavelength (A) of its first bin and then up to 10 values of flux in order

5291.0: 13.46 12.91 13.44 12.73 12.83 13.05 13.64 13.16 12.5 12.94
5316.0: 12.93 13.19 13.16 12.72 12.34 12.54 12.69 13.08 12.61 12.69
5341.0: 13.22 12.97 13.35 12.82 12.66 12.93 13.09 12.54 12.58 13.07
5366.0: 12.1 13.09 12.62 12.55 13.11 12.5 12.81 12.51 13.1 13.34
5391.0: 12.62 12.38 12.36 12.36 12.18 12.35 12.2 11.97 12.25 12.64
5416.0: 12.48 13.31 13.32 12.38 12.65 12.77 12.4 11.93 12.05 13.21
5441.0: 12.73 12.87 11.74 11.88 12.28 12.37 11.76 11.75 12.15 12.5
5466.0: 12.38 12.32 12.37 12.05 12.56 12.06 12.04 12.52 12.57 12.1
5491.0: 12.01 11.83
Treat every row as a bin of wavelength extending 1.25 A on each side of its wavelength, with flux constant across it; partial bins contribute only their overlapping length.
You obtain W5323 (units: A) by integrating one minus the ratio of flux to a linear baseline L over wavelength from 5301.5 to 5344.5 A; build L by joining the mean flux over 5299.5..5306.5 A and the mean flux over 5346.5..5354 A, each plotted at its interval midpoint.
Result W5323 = 0.30 A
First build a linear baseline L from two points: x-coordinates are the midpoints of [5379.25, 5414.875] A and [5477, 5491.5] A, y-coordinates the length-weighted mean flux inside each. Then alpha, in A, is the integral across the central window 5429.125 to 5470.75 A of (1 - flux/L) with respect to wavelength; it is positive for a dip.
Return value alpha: 0.20 A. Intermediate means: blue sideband 12.5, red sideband 12.2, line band 12.3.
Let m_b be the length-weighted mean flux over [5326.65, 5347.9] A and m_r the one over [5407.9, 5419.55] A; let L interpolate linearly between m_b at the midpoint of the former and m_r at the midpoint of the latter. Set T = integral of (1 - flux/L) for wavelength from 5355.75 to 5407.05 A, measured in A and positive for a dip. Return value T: 0.2 A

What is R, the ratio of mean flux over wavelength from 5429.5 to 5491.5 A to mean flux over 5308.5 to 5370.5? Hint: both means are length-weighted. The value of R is 1.0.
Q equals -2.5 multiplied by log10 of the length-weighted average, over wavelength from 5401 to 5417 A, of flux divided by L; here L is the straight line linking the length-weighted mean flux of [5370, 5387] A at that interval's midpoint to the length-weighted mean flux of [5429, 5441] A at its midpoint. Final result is 0.02 mag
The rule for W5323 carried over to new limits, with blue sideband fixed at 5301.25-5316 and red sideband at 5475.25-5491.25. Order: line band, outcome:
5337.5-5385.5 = 0.0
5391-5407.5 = 0.4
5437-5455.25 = 0.0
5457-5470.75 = 0.1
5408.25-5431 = -0.2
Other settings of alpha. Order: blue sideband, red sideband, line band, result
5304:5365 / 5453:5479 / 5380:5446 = -0.5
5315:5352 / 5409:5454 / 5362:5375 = 0.0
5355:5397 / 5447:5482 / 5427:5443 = -0.2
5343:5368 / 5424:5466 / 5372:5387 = -0.1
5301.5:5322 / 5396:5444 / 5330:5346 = 0.0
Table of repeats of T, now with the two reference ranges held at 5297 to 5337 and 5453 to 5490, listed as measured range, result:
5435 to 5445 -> -0.3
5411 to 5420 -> -0.2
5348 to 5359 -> -0.1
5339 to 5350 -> -0.2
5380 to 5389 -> -0.2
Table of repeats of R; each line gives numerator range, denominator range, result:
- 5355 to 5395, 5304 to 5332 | 0.99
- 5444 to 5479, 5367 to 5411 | 0.97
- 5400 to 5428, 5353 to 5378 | 0.98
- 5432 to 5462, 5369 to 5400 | 0.96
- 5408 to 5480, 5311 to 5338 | 0.97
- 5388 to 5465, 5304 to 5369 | 0.96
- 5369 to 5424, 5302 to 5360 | 0.98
